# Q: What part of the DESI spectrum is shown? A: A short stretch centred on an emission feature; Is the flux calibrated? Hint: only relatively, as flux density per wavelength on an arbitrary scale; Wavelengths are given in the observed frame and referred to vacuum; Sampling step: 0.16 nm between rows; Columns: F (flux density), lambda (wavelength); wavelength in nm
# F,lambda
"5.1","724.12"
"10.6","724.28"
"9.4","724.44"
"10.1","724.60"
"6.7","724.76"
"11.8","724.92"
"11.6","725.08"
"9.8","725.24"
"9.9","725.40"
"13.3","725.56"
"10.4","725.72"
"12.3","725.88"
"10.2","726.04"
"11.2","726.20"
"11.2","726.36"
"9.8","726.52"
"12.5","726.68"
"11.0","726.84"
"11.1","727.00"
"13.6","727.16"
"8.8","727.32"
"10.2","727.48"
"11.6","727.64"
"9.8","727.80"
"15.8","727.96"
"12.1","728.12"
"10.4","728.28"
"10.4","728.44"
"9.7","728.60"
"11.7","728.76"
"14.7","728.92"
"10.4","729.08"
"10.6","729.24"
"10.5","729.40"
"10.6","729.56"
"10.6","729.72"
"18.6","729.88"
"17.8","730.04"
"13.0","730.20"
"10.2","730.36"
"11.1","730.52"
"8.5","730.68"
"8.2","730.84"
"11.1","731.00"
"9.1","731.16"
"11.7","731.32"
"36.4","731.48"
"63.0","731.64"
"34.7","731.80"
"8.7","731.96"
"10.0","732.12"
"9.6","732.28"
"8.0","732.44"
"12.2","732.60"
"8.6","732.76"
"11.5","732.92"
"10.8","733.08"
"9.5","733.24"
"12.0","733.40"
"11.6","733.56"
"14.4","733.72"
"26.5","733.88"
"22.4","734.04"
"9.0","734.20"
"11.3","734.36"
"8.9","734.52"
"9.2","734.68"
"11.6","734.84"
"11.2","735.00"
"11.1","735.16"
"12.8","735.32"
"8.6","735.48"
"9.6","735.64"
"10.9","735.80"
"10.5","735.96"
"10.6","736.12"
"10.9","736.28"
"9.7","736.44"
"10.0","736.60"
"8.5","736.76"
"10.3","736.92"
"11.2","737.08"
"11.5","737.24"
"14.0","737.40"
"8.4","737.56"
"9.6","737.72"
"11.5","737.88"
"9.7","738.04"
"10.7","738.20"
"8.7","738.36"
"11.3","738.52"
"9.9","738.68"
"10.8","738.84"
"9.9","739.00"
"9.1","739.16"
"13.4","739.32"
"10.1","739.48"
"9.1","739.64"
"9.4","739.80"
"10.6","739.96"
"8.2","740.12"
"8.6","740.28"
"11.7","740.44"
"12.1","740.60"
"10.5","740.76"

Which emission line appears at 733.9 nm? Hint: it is [N II] 6583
